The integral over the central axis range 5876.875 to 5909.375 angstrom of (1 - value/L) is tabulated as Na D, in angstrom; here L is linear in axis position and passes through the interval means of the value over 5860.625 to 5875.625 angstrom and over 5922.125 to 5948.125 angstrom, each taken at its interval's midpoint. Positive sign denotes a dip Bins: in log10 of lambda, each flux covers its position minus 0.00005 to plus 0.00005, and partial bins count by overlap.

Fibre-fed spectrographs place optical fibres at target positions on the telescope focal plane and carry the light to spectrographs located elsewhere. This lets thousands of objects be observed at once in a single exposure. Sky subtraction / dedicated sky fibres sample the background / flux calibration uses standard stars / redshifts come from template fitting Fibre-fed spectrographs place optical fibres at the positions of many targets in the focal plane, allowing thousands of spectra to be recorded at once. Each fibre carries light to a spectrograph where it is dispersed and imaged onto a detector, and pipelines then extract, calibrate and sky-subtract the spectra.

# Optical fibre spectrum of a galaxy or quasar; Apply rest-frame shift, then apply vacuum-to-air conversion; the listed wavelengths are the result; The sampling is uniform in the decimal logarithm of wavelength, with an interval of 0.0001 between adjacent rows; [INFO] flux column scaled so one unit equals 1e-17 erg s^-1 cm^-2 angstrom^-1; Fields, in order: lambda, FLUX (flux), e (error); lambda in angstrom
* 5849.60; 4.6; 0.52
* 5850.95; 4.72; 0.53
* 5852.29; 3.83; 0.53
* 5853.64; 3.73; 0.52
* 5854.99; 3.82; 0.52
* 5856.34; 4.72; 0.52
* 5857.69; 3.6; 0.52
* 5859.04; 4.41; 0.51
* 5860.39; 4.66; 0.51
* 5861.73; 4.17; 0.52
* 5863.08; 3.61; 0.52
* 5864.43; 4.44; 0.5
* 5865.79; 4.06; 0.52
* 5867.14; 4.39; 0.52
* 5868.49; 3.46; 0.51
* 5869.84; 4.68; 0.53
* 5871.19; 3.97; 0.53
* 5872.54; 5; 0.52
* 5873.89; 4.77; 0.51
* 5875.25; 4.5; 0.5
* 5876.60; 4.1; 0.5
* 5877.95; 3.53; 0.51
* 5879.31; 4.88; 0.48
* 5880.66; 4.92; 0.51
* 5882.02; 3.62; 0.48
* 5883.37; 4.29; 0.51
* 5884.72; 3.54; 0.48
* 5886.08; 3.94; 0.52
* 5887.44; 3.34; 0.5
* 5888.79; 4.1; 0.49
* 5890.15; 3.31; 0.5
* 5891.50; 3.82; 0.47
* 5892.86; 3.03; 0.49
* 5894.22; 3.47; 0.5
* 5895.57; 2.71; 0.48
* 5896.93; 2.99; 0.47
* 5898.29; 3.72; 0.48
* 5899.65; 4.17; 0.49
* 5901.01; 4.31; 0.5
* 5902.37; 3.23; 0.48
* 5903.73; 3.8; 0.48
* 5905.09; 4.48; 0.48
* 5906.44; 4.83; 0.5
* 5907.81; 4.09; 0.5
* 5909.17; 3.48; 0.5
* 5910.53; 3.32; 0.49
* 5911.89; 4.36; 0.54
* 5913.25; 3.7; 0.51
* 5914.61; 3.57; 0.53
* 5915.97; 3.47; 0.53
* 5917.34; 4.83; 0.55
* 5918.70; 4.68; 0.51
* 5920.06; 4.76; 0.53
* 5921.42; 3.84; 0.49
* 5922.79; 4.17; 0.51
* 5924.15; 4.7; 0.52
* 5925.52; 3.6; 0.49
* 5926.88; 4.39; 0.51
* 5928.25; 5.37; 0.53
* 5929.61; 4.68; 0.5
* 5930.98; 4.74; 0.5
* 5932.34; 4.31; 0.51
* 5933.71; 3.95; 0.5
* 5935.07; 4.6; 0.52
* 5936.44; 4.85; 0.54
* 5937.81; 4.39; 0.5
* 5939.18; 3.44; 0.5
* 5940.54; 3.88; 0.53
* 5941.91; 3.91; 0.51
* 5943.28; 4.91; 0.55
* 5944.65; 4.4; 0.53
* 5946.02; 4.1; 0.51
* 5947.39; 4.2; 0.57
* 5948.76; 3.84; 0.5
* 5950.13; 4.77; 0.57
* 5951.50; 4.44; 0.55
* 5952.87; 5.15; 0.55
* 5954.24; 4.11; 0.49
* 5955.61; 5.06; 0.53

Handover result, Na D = 3.64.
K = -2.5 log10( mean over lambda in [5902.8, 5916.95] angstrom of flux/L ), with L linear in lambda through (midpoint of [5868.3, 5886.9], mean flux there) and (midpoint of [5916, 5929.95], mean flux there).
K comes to 0.12 mag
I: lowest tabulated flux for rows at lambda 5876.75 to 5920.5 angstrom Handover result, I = 2.71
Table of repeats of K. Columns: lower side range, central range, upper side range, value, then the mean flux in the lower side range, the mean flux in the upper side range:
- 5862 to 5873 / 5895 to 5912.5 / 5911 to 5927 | 0.10 mag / 4.18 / 4.15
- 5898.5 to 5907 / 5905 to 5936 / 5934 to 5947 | -0.02 mag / 4.11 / 4.26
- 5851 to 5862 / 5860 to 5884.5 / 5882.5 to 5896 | -0.11 mag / 4.15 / 3.57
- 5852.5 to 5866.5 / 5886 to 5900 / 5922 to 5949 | 0.21 mag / 4.11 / 4.33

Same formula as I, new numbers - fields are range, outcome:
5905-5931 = 3.32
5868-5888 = 3.34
